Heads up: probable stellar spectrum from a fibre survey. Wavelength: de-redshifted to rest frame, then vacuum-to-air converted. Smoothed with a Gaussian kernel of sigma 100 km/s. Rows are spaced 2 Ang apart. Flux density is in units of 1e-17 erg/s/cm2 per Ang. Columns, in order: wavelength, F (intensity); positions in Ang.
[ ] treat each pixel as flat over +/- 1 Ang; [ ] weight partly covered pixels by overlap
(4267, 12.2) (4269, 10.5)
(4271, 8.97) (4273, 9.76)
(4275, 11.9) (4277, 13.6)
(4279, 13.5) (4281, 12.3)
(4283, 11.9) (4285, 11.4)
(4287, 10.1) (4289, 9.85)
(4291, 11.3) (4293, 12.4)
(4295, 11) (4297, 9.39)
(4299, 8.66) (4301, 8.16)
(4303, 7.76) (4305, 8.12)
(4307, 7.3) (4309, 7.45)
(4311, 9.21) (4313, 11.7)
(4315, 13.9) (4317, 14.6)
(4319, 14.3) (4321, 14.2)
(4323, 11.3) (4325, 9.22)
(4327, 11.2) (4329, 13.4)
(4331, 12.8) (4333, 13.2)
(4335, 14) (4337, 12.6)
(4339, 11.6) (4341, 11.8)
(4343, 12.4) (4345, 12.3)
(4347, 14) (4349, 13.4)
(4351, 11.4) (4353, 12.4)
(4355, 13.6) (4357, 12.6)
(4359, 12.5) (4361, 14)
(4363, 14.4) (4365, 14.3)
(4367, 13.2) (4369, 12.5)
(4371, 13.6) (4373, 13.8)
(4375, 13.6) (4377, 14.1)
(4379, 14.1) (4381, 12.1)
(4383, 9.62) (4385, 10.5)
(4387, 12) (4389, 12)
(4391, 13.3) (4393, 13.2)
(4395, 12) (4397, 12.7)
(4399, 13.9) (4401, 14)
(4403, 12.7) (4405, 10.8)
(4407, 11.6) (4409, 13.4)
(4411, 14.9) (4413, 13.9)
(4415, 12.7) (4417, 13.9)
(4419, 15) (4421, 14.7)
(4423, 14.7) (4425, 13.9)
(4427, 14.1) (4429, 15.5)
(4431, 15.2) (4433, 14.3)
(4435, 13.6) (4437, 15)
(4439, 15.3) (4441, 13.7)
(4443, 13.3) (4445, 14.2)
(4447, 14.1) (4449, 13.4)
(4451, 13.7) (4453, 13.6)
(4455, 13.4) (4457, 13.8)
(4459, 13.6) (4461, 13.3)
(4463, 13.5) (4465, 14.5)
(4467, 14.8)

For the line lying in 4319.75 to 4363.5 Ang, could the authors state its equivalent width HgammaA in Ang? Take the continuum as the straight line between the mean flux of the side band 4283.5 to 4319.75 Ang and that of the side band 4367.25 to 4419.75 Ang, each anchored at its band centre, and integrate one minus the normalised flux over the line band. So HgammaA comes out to -4.5 Ang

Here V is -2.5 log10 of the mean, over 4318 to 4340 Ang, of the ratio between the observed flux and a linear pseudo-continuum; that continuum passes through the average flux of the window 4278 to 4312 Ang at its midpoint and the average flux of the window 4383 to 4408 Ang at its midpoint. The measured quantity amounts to -0.17 mag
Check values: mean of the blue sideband 9.99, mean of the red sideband 12.3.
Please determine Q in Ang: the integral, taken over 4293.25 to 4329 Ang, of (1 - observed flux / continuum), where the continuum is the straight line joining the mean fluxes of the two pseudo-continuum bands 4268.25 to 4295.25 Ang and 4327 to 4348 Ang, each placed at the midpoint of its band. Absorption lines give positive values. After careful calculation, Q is 4.5 Ang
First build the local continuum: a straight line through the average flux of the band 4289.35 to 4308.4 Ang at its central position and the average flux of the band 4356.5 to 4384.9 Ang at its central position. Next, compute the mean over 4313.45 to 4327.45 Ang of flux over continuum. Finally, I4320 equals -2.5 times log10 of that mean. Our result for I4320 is -0.213 mag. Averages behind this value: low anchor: 9.32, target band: 12.7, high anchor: 13.1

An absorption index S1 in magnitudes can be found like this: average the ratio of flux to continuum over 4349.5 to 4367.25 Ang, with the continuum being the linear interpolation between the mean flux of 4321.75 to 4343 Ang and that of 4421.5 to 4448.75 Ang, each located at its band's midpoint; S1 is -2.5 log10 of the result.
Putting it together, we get -0.04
